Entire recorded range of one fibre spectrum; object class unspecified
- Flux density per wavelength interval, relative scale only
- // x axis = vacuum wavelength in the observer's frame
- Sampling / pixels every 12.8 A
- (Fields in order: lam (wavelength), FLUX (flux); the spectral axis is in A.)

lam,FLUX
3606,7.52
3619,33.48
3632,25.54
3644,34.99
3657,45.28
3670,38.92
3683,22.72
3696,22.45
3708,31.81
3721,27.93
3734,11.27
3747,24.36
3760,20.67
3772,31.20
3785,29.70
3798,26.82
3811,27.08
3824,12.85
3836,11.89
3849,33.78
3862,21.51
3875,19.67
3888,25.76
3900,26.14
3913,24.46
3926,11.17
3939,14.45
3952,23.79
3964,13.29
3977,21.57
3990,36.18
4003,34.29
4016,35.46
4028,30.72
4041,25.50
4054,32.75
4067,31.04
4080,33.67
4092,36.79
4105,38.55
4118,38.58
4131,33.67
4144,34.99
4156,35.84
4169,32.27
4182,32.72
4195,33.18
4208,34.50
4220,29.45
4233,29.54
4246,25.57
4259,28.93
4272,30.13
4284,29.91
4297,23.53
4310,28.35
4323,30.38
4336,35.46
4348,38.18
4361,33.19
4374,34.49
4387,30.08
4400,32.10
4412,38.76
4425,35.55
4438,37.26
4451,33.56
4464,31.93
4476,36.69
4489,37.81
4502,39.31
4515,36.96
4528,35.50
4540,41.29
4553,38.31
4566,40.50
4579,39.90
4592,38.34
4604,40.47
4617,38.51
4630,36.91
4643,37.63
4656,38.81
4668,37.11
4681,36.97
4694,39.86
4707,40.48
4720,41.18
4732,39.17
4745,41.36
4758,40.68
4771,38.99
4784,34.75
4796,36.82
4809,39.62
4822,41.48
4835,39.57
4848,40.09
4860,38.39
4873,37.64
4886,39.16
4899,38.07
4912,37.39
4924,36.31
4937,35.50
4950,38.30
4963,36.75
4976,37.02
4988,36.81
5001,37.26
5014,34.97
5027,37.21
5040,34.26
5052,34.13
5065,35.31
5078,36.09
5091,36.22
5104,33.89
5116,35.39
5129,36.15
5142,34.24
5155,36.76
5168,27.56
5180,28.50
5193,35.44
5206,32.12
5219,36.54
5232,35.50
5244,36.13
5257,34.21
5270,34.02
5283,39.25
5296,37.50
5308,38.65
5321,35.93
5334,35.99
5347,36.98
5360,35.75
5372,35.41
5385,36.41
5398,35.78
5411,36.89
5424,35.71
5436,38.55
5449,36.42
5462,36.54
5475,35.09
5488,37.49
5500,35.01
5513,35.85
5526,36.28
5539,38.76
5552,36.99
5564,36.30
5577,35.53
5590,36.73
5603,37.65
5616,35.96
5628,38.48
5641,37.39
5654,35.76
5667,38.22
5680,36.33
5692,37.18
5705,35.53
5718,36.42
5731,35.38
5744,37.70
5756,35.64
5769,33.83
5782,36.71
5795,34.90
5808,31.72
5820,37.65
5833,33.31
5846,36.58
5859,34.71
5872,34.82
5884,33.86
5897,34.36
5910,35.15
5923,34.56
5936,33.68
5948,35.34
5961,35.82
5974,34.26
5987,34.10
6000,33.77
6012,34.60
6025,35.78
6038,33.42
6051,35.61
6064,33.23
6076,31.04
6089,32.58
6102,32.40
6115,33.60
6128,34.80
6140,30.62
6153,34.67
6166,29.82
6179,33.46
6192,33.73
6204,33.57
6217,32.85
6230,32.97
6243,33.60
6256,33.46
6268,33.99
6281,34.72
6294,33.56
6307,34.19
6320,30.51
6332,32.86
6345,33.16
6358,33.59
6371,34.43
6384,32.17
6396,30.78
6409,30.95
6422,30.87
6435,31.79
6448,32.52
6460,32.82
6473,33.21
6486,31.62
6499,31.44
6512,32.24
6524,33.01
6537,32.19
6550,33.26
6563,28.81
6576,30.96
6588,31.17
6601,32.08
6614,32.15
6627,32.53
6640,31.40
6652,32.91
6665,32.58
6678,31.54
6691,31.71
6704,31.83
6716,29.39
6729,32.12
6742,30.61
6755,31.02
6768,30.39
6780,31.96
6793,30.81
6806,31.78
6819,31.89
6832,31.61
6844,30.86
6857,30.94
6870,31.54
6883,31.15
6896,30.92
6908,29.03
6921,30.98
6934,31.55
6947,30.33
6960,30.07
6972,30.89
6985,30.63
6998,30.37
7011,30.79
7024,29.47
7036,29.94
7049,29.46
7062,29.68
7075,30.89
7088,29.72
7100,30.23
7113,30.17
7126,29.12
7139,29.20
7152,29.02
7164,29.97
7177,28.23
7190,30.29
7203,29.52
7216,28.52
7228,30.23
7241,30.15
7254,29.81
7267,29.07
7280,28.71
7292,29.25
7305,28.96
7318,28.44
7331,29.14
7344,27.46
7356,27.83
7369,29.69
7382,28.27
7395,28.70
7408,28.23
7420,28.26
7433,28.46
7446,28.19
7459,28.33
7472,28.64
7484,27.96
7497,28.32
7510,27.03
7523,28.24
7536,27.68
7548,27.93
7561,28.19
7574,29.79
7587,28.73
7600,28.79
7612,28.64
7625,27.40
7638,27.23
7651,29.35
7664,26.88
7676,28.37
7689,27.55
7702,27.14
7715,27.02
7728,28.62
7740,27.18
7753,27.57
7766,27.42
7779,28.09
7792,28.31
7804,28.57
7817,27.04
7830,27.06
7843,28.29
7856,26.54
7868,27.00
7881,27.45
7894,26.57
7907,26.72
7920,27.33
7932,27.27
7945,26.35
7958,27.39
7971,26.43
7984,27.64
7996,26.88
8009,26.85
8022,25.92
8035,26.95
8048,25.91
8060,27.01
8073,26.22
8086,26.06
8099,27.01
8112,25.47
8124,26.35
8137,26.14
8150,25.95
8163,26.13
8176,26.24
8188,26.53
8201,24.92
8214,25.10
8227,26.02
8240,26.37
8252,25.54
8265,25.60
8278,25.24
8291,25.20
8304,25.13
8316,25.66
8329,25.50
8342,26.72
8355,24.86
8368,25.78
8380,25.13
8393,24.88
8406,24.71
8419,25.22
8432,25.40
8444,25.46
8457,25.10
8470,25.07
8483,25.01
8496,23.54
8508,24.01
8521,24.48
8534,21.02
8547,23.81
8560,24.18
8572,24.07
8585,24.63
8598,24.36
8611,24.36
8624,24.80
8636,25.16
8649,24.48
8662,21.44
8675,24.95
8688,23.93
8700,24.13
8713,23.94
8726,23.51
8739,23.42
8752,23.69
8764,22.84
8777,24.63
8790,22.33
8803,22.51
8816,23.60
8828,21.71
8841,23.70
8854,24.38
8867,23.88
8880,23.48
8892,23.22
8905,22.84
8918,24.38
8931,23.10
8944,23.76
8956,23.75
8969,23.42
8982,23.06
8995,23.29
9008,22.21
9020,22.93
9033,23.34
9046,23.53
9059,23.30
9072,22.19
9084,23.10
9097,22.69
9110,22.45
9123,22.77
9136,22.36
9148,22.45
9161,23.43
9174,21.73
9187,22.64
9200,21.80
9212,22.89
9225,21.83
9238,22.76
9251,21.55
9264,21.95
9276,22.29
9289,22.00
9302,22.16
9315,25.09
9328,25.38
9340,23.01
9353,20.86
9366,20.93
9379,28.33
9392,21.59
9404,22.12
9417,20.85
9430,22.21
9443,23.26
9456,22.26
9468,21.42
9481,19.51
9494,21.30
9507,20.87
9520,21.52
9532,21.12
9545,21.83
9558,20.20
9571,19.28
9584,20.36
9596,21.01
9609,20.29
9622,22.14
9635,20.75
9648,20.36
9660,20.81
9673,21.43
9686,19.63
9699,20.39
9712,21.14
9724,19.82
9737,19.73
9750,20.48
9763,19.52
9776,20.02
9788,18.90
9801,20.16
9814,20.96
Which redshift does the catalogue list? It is 0.00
